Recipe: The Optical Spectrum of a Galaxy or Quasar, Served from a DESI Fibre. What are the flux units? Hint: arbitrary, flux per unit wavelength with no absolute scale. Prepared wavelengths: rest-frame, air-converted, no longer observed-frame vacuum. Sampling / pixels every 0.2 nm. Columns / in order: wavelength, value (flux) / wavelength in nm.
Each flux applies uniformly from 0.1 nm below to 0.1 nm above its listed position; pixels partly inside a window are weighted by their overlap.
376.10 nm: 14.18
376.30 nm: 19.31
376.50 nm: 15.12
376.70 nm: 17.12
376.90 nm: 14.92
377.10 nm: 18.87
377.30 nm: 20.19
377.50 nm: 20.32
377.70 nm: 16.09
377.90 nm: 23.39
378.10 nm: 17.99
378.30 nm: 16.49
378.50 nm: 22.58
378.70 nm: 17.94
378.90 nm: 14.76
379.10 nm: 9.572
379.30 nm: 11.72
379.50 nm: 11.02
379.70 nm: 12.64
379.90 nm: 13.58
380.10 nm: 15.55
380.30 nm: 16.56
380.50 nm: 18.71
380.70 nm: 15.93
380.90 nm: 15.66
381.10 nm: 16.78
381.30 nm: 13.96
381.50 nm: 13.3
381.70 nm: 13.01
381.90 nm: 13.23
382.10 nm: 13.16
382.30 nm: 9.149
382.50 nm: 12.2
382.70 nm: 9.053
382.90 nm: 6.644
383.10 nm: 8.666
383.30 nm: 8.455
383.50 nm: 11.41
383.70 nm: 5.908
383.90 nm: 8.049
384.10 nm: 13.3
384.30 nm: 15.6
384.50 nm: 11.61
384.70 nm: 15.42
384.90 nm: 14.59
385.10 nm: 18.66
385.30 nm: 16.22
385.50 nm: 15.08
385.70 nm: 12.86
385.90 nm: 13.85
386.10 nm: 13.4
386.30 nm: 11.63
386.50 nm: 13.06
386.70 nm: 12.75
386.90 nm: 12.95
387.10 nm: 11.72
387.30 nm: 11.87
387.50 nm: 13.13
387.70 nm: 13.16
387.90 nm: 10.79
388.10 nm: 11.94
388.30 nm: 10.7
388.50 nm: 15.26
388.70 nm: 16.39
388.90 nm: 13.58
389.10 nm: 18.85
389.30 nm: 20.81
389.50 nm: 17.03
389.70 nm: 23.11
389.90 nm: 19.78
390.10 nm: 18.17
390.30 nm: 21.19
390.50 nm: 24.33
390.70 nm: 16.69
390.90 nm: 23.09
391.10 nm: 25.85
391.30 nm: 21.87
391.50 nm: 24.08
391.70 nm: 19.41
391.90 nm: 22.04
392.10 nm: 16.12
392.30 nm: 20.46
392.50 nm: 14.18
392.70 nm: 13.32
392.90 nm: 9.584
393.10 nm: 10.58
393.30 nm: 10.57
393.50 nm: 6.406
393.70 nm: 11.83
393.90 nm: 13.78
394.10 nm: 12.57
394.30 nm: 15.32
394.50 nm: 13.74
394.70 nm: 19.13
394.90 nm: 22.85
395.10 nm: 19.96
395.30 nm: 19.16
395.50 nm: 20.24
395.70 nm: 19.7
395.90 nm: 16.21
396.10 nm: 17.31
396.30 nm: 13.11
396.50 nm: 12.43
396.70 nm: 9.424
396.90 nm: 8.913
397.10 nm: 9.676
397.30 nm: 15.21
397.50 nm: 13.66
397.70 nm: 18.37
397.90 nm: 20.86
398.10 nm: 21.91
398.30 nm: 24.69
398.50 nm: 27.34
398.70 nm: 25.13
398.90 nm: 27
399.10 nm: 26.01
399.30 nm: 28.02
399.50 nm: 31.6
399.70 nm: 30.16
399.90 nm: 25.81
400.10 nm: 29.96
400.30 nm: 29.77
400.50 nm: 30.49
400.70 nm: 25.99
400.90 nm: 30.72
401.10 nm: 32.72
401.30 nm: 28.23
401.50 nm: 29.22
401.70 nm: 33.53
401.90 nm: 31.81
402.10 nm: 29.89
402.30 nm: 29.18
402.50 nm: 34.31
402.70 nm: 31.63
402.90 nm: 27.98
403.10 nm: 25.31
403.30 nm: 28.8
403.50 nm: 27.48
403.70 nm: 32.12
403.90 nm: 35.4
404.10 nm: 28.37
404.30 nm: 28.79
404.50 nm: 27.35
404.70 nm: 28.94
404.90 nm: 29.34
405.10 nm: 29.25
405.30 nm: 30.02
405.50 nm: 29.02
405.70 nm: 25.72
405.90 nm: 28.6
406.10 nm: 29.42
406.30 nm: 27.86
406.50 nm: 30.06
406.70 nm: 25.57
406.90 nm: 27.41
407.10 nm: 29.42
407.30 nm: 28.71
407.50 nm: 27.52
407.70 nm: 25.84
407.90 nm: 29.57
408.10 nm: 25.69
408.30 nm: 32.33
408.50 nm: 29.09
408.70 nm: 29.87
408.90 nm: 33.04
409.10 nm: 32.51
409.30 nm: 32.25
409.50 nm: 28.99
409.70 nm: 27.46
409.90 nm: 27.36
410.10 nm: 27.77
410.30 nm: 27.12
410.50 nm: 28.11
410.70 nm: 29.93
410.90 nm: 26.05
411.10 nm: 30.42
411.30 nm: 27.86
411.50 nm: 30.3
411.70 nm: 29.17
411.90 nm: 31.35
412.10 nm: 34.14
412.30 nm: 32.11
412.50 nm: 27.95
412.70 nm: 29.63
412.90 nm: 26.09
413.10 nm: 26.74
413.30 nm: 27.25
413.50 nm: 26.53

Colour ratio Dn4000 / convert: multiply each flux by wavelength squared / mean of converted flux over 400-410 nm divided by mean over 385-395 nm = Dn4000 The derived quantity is 1.99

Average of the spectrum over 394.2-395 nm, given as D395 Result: 17.8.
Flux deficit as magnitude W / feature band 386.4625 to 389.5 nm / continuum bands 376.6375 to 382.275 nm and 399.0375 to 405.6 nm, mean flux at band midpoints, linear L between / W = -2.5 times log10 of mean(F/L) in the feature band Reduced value 0.45 mag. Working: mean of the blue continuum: 15.8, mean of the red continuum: 29.6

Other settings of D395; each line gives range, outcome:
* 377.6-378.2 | 19.2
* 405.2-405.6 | 29.5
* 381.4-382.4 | 12.4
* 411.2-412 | 29.7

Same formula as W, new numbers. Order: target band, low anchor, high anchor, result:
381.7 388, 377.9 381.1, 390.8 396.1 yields 0.31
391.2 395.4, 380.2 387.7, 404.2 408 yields 0.20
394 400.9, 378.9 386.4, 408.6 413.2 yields 0.05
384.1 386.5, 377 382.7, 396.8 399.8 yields 0.20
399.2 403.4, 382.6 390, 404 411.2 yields -0.23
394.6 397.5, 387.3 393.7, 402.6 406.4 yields 0.32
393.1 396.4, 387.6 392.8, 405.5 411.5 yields 0.32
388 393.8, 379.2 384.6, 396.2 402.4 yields 0.08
